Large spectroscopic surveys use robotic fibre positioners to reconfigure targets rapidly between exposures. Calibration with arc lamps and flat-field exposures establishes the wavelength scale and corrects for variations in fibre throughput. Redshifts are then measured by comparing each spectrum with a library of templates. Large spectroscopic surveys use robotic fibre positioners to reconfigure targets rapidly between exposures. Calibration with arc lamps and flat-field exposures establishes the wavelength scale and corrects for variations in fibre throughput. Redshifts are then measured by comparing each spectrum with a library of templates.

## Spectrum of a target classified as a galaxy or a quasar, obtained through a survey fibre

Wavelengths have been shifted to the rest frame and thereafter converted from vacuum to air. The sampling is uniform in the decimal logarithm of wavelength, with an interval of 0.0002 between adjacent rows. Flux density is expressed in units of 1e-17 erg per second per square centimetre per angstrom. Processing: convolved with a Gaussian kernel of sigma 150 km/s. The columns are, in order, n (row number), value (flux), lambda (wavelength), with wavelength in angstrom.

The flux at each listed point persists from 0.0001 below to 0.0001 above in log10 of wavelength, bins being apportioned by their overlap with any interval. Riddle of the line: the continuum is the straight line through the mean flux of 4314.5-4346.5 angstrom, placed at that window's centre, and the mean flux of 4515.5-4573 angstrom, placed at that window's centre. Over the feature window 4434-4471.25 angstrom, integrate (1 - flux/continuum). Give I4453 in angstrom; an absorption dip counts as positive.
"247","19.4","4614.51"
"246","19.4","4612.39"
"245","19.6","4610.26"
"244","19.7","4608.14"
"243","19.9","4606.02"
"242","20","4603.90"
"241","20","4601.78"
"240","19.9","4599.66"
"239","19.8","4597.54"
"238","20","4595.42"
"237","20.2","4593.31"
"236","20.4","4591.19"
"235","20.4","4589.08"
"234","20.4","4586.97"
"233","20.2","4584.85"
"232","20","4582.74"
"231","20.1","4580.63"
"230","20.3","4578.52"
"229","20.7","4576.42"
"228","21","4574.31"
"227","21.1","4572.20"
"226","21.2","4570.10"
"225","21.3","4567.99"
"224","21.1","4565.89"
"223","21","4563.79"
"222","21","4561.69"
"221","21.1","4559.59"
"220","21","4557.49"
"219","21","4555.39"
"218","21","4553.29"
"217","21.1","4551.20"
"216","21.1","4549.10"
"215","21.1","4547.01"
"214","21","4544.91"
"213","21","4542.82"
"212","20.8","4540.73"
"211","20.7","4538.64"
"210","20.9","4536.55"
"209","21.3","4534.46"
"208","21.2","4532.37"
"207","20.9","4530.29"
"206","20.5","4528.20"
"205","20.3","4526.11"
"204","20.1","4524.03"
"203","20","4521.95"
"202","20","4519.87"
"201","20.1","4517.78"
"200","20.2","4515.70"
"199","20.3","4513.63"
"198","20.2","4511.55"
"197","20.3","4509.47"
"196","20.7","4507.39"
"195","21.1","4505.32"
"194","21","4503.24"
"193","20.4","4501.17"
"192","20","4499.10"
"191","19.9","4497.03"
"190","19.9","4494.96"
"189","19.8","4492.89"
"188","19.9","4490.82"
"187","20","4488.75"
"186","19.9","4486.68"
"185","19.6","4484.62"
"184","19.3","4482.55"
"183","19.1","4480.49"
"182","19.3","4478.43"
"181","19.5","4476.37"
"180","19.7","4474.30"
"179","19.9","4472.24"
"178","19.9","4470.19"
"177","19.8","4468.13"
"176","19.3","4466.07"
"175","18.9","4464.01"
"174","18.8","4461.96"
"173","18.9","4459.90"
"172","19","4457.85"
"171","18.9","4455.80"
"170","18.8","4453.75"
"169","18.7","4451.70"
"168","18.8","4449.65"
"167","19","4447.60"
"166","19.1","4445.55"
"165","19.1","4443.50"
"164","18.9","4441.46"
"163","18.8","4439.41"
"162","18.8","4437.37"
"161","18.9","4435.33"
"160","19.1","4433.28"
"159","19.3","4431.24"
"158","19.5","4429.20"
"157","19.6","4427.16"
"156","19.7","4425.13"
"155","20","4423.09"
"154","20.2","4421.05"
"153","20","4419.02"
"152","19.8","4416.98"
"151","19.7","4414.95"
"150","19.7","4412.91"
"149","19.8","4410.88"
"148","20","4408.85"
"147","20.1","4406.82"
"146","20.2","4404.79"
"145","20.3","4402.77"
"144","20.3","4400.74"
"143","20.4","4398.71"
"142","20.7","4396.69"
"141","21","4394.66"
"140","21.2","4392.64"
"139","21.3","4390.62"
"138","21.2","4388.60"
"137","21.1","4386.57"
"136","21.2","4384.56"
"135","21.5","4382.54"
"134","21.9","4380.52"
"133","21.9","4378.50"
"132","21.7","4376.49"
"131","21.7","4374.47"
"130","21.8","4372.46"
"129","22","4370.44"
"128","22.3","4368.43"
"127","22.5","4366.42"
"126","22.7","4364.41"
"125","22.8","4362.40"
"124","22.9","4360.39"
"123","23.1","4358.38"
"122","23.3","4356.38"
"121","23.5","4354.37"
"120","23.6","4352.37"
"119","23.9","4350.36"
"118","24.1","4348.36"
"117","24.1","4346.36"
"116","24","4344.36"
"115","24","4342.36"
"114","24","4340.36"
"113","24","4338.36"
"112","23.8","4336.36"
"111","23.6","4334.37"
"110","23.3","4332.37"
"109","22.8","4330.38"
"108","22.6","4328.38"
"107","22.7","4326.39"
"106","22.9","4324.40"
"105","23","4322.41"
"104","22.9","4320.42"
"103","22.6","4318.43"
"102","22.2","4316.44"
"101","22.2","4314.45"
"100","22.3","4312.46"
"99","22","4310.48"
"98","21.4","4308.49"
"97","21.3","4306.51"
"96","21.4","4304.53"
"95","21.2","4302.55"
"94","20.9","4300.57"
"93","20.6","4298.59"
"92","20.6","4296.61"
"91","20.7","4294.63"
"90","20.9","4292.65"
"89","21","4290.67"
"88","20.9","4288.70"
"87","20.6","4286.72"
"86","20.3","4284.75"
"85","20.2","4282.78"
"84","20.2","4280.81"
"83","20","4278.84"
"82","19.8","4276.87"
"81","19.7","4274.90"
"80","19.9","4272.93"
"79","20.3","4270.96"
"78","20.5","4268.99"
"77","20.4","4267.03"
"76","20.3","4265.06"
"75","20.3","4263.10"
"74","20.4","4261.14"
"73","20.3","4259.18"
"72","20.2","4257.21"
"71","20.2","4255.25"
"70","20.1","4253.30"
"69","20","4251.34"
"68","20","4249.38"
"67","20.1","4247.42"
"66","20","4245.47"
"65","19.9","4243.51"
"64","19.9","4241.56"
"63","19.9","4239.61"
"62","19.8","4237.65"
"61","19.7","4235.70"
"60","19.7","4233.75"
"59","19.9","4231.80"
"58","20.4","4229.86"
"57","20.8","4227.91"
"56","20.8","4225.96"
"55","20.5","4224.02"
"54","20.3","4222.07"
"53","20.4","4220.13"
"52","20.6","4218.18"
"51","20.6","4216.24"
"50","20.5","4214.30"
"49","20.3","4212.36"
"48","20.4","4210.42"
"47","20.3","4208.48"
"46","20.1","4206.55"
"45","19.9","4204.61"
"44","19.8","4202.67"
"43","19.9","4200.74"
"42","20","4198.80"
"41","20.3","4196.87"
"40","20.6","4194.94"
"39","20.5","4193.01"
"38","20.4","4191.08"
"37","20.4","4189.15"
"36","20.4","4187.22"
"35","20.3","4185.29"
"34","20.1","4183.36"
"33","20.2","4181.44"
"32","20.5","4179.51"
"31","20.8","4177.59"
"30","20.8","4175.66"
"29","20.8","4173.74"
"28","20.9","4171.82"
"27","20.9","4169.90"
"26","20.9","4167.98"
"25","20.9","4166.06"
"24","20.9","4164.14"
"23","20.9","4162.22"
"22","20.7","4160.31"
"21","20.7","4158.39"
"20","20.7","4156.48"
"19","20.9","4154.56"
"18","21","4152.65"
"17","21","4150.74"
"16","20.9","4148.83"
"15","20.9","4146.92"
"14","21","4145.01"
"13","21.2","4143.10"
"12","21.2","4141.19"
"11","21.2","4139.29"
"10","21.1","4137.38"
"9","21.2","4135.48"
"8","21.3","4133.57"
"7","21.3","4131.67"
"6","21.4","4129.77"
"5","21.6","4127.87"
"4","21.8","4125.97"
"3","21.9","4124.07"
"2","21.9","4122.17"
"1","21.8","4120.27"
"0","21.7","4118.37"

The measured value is 4.8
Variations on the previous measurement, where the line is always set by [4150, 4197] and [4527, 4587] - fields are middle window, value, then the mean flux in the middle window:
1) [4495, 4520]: 0.6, 20.3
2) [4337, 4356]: -2.9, 23.9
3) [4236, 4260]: 0.8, 20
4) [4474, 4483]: 0.6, 19.4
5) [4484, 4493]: 0.4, 19.9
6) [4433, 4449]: 1.4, 18.9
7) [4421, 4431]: 0.5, 19.7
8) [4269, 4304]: 0.4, 20.5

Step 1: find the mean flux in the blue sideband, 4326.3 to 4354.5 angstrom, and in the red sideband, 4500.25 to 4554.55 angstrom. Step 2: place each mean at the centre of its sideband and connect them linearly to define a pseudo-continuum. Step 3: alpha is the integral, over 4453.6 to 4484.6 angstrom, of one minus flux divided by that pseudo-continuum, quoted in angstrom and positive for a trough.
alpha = 3.3 angstrom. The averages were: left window 23.6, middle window 19.3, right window 20.7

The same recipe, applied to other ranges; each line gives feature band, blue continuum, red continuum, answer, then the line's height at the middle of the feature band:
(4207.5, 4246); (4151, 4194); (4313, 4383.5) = 2.02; 21.4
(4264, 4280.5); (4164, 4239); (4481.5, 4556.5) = 0.23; 20.4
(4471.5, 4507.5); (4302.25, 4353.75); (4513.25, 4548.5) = 2.00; 21.1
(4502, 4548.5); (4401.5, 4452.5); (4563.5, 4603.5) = -1.22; 20.1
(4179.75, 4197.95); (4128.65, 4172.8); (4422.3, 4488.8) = 0.38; 20.8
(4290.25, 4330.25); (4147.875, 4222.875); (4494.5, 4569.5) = -2.37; 20.6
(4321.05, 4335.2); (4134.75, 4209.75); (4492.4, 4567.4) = -1.60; 20.6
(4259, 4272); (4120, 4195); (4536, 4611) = 0.31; 20.8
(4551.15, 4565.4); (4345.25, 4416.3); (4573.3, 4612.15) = -0.45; 20.4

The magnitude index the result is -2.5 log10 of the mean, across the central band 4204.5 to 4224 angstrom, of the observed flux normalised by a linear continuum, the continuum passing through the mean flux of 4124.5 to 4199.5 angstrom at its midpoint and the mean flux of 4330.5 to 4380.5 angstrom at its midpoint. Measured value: 0.06 mag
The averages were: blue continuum 20.8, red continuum 23.1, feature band 20.4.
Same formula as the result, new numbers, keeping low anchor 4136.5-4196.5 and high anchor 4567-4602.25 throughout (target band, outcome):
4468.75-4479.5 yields 0.05 mag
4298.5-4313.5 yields -0.04 mag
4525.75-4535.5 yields -0.02 mag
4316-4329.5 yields -0.10 mag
